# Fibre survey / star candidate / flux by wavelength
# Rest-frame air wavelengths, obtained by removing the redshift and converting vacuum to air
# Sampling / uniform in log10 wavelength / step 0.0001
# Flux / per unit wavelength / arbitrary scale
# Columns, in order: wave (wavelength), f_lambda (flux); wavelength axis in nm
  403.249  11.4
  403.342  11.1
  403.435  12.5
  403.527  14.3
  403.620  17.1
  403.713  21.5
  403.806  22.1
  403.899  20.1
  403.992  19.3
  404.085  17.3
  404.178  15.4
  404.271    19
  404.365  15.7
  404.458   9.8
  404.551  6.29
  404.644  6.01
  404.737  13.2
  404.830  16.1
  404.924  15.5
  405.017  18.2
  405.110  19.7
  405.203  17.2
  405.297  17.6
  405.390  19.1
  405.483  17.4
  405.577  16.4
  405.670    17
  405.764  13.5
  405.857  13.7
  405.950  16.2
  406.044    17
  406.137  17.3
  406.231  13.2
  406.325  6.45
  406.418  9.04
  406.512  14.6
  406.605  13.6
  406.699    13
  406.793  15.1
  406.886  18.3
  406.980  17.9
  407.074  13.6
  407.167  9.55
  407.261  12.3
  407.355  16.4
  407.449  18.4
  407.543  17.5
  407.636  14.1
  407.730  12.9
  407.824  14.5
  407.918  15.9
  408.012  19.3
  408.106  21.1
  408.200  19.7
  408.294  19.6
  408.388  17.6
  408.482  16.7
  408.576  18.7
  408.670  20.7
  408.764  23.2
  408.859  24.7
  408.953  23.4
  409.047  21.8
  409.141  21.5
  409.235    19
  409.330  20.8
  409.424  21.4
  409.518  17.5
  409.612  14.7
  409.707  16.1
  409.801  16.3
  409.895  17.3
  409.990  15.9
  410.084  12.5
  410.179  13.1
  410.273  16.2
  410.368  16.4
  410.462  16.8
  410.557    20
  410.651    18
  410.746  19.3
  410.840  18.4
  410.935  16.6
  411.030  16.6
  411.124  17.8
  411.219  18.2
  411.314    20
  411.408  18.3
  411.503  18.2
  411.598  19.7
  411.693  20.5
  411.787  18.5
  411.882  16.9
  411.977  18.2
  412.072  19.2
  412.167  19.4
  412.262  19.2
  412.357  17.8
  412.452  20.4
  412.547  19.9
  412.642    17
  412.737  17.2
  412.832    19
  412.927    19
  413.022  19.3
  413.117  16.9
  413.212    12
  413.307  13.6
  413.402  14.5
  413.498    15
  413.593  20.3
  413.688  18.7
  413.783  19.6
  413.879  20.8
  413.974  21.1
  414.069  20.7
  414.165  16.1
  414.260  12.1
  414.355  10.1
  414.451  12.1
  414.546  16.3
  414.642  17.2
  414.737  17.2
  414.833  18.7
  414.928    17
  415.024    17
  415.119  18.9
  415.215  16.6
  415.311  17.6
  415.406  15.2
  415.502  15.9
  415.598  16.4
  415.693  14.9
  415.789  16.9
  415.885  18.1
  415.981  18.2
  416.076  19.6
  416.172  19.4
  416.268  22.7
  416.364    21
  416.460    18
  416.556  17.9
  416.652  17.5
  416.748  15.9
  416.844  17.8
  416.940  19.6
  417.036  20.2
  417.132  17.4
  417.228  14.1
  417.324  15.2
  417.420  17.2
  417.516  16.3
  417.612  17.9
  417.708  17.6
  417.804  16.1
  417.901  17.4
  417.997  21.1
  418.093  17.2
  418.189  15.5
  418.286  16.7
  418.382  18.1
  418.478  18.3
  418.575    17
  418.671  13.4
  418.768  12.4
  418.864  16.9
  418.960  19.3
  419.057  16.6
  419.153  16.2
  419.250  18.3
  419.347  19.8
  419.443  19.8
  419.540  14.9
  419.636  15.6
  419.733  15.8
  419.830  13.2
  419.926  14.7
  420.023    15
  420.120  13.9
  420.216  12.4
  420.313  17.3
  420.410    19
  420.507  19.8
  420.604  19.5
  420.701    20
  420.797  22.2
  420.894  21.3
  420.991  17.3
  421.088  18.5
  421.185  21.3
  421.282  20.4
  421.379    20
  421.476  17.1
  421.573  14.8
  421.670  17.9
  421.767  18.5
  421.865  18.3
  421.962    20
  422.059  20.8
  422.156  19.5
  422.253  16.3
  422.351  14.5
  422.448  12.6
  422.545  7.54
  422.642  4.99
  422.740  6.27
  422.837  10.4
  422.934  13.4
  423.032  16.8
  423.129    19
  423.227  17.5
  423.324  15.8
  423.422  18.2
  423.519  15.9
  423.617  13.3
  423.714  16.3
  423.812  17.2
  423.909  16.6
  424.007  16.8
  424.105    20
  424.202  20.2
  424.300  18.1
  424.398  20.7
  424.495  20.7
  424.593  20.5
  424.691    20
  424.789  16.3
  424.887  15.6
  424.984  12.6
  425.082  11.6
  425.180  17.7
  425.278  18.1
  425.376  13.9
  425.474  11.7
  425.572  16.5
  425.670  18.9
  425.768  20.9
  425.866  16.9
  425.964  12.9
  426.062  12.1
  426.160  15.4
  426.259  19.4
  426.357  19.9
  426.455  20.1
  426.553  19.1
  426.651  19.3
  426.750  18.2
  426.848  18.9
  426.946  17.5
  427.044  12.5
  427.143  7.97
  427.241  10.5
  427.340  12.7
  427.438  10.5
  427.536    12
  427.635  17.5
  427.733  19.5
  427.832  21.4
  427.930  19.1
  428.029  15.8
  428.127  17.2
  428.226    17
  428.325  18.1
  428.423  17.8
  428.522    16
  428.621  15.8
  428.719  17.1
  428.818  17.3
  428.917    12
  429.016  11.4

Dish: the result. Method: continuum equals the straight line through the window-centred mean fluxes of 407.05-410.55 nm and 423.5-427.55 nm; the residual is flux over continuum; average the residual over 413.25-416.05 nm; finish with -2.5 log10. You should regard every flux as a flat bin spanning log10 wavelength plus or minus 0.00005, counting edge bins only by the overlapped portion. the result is 0.02 mag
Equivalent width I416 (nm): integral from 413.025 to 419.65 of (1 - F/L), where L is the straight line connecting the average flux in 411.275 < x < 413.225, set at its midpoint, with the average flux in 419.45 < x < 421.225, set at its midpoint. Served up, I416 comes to 0.29 nm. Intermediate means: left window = 18.5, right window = 17.4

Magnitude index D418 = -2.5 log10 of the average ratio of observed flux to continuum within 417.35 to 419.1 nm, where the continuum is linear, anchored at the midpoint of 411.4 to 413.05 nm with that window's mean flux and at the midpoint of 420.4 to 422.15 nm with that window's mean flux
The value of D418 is 0.13 mag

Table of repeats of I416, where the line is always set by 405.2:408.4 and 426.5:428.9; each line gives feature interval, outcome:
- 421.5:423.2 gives 0.12 nm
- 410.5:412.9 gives -0.44 nm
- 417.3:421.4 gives -0.37 nm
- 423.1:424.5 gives -0.14 nm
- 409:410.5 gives -0.16 nm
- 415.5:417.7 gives -0.27 nm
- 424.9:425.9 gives 0.01 nm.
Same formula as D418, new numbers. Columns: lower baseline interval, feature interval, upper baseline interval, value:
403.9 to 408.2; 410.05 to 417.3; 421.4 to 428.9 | -0.13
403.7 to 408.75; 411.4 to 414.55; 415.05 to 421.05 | -0.05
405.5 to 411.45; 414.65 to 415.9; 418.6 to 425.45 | -0.01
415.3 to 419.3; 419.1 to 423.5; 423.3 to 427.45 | 0.02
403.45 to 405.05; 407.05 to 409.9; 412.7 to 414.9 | -0.12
